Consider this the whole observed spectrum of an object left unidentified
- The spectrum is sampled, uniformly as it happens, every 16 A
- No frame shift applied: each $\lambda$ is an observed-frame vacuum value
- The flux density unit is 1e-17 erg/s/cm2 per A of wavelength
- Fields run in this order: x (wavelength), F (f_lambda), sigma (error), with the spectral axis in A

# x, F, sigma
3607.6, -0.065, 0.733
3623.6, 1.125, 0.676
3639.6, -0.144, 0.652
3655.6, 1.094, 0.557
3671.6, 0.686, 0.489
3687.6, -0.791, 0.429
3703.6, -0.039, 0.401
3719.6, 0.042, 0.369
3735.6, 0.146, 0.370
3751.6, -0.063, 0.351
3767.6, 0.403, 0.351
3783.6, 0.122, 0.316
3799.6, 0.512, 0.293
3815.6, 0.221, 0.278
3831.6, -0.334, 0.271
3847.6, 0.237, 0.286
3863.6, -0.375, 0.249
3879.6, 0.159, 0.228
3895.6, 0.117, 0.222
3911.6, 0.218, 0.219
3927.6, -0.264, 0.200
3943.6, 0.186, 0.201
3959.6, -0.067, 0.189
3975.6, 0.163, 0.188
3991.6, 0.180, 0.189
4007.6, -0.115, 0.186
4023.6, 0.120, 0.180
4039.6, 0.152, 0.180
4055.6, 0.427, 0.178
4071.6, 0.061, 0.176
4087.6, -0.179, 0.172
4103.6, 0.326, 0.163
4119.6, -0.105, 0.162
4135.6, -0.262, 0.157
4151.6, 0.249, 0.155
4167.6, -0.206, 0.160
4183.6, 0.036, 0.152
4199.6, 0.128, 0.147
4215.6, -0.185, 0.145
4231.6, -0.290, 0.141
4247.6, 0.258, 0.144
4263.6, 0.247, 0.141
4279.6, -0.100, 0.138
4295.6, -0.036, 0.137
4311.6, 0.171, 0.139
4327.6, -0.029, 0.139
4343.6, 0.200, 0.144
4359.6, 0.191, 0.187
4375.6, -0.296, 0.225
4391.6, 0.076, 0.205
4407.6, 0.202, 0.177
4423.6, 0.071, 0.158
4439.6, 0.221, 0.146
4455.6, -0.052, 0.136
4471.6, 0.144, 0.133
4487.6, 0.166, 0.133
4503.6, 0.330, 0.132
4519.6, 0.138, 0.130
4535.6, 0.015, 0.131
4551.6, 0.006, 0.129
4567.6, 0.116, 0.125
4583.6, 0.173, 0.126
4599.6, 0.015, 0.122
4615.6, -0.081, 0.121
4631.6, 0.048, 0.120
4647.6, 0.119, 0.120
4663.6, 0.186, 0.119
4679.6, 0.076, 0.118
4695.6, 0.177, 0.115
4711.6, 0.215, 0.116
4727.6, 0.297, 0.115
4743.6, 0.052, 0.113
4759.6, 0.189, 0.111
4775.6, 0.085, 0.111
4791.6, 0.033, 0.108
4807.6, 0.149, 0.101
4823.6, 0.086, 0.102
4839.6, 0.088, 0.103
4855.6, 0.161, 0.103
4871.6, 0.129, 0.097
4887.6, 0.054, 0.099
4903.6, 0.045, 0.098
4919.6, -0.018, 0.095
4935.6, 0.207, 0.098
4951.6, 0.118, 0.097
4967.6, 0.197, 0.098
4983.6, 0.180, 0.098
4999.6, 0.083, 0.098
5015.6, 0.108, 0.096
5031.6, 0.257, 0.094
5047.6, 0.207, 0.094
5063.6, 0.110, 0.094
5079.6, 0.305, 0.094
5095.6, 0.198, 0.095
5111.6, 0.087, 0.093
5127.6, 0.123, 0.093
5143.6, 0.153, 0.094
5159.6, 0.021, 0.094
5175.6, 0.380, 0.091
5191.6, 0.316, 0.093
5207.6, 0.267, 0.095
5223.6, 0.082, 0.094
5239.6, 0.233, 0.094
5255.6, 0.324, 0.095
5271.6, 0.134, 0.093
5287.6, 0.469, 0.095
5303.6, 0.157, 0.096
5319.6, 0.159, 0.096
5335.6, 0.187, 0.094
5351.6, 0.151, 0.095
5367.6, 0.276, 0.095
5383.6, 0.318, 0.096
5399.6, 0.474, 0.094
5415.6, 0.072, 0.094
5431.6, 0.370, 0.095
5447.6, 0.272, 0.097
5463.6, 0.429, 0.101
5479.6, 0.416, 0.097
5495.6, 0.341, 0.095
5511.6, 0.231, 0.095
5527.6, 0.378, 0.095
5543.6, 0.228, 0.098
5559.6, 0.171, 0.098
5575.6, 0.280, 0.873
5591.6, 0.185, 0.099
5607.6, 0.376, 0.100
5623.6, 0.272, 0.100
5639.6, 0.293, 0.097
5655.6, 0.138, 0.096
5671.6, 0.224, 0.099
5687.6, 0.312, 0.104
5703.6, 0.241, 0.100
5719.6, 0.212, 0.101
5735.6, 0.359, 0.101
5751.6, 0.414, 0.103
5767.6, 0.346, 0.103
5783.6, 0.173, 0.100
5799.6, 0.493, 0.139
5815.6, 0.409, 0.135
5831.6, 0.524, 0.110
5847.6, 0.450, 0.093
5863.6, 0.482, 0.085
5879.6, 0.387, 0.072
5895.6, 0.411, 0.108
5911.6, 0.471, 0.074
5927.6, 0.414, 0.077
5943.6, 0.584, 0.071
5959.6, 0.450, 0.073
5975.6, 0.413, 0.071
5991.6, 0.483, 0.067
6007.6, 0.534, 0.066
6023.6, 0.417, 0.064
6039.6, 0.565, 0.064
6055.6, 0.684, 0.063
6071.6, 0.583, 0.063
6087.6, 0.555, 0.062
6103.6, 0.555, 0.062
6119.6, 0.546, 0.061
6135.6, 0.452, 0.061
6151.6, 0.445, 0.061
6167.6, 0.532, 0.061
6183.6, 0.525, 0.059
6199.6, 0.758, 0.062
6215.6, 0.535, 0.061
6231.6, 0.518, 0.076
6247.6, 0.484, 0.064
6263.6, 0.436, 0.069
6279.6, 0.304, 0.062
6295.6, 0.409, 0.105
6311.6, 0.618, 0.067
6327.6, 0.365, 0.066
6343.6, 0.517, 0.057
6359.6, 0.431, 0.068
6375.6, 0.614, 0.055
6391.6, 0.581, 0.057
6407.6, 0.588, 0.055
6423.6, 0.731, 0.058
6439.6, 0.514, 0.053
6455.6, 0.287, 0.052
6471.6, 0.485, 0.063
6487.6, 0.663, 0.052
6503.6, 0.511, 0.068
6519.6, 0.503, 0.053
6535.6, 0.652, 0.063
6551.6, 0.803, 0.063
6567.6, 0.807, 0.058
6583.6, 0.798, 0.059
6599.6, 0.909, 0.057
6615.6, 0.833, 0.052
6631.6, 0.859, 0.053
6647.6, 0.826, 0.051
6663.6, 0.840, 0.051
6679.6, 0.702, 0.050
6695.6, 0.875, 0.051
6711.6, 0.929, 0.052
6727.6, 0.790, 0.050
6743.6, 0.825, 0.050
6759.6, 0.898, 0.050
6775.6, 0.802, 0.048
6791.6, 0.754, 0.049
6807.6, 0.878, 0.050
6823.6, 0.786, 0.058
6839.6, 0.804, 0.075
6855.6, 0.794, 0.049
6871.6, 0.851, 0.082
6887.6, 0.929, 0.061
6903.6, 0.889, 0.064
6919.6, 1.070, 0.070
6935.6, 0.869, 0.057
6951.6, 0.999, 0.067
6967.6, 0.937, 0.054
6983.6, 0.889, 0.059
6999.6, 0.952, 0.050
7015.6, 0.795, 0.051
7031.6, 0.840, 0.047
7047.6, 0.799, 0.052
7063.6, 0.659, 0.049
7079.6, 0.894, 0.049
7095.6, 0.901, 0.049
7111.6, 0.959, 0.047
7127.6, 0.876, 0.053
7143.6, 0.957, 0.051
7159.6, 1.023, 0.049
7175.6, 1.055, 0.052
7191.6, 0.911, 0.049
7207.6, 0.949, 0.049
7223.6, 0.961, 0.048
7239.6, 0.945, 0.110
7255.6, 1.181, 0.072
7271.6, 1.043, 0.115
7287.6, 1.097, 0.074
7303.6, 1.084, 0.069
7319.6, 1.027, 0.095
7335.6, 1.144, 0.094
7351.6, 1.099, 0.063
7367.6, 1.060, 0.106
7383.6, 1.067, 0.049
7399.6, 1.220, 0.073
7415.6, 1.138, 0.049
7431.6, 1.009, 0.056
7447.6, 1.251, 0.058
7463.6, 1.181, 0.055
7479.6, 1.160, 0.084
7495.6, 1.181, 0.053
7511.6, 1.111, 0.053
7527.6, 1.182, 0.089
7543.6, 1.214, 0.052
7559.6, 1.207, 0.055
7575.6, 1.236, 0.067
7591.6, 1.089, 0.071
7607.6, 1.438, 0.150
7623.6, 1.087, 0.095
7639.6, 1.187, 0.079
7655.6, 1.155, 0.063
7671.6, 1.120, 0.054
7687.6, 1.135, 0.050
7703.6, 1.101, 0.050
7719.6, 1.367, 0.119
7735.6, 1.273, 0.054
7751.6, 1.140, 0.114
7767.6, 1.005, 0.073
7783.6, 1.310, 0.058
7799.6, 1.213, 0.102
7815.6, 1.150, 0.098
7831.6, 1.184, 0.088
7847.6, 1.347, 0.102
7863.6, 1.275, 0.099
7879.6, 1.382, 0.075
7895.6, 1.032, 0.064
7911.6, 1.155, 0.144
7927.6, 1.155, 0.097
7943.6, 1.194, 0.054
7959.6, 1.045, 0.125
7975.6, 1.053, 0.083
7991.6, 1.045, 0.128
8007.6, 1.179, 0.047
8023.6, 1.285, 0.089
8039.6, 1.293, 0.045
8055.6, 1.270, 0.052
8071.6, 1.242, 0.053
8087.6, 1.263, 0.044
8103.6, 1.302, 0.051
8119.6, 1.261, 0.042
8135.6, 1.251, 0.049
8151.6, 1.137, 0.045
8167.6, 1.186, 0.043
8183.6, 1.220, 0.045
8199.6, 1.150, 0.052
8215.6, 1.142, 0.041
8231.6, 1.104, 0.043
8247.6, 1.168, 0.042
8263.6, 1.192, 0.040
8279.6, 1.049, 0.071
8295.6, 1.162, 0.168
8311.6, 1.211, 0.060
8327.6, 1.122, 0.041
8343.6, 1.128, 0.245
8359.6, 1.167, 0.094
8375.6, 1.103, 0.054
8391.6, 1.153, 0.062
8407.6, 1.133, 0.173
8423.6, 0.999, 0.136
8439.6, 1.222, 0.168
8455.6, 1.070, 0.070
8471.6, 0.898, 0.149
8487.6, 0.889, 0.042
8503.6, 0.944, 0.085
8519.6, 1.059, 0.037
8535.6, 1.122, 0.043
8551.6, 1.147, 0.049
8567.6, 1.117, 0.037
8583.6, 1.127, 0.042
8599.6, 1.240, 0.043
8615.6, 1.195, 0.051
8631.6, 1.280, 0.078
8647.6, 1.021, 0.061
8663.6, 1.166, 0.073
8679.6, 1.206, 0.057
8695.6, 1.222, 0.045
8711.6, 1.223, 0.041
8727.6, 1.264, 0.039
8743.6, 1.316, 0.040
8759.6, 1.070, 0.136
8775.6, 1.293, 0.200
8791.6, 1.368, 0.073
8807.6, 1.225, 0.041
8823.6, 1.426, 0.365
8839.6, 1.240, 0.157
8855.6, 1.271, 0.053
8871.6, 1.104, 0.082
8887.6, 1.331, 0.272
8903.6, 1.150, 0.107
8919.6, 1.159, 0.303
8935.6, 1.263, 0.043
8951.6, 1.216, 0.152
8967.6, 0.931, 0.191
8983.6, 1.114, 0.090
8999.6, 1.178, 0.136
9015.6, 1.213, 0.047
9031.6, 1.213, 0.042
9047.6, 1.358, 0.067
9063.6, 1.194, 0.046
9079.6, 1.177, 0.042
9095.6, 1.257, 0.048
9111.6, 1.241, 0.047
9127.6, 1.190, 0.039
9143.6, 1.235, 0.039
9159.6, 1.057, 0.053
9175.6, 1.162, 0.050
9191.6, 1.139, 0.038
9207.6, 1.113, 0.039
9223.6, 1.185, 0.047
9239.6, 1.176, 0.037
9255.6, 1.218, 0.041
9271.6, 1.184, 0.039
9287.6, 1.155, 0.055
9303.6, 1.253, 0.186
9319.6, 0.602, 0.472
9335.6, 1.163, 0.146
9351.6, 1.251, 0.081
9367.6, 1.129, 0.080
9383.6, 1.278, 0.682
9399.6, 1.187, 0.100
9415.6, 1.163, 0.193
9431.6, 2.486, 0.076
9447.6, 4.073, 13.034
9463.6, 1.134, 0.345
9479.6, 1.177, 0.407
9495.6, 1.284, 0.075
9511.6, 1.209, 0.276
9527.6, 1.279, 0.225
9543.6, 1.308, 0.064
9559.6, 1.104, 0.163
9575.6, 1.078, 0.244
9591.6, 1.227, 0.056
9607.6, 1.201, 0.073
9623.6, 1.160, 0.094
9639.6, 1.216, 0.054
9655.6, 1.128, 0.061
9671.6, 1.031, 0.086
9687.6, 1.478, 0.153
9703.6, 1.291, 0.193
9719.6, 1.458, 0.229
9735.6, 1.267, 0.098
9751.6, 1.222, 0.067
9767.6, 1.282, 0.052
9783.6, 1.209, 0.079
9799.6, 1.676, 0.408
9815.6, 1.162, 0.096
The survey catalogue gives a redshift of 0.64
